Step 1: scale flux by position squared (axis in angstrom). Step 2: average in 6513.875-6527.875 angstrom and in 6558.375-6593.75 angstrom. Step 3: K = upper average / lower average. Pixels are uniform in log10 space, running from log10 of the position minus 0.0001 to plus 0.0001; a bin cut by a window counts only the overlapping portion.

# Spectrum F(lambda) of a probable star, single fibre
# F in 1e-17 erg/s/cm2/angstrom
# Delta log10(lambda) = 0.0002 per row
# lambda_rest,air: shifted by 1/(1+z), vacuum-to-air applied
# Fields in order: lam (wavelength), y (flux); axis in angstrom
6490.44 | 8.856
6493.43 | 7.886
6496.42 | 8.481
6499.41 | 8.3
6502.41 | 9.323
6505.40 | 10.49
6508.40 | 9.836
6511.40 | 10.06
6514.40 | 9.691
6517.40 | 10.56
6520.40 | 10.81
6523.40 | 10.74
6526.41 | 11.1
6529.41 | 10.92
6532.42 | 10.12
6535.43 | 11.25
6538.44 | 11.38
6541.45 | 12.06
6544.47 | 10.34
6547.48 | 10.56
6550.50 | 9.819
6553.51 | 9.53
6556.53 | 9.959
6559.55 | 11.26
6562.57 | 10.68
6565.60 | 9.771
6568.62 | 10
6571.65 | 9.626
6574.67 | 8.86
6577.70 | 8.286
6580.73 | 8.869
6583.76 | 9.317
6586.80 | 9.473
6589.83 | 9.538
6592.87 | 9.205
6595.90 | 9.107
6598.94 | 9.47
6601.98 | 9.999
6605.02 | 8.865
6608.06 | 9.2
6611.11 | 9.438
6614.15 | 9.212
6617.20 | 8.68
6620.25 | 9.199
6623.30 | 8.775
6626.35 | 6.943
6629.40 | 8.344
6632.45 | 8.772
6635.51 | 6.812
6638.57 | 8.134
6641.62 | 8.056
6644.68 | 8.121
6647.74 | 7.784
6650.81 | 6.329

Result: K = 0.91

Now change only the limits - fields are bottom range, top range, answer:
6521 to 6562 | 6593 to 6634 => 0.85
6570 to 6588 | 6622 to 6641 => 0.89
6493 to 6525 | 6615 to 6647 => 0.88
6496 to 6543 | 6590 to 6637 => 0.88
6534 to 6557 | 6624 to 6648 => 0.76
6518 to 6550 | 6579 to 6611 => 0.87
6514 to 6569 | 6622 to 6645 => 0.78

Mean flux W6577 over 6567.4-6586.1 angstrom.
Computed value 9.16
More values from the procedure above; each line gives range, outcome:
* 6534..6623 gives 9.74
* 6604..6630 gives 8.75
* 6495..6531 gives 10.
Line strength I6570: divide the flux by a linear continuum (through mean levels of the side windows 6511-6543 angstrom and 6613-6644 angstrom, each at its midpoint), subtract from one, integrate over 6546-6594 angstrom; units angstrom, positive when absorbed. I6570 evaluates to 0.3 angstrom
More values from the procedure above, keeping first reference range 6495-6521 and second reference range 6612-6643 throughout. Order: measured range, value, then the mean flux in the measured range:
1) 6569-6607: -2.0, 9.24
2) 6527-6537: -1.5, 10.8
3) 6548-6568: -2.3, 10.2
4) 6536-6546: -2.1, 11.3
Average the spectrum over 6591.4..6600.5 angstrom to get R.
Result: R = 9.27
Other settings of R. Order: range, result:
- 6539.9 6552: 10.7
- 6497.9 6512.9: 9.6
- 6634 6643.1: 7.67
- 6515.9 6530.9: 10.8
